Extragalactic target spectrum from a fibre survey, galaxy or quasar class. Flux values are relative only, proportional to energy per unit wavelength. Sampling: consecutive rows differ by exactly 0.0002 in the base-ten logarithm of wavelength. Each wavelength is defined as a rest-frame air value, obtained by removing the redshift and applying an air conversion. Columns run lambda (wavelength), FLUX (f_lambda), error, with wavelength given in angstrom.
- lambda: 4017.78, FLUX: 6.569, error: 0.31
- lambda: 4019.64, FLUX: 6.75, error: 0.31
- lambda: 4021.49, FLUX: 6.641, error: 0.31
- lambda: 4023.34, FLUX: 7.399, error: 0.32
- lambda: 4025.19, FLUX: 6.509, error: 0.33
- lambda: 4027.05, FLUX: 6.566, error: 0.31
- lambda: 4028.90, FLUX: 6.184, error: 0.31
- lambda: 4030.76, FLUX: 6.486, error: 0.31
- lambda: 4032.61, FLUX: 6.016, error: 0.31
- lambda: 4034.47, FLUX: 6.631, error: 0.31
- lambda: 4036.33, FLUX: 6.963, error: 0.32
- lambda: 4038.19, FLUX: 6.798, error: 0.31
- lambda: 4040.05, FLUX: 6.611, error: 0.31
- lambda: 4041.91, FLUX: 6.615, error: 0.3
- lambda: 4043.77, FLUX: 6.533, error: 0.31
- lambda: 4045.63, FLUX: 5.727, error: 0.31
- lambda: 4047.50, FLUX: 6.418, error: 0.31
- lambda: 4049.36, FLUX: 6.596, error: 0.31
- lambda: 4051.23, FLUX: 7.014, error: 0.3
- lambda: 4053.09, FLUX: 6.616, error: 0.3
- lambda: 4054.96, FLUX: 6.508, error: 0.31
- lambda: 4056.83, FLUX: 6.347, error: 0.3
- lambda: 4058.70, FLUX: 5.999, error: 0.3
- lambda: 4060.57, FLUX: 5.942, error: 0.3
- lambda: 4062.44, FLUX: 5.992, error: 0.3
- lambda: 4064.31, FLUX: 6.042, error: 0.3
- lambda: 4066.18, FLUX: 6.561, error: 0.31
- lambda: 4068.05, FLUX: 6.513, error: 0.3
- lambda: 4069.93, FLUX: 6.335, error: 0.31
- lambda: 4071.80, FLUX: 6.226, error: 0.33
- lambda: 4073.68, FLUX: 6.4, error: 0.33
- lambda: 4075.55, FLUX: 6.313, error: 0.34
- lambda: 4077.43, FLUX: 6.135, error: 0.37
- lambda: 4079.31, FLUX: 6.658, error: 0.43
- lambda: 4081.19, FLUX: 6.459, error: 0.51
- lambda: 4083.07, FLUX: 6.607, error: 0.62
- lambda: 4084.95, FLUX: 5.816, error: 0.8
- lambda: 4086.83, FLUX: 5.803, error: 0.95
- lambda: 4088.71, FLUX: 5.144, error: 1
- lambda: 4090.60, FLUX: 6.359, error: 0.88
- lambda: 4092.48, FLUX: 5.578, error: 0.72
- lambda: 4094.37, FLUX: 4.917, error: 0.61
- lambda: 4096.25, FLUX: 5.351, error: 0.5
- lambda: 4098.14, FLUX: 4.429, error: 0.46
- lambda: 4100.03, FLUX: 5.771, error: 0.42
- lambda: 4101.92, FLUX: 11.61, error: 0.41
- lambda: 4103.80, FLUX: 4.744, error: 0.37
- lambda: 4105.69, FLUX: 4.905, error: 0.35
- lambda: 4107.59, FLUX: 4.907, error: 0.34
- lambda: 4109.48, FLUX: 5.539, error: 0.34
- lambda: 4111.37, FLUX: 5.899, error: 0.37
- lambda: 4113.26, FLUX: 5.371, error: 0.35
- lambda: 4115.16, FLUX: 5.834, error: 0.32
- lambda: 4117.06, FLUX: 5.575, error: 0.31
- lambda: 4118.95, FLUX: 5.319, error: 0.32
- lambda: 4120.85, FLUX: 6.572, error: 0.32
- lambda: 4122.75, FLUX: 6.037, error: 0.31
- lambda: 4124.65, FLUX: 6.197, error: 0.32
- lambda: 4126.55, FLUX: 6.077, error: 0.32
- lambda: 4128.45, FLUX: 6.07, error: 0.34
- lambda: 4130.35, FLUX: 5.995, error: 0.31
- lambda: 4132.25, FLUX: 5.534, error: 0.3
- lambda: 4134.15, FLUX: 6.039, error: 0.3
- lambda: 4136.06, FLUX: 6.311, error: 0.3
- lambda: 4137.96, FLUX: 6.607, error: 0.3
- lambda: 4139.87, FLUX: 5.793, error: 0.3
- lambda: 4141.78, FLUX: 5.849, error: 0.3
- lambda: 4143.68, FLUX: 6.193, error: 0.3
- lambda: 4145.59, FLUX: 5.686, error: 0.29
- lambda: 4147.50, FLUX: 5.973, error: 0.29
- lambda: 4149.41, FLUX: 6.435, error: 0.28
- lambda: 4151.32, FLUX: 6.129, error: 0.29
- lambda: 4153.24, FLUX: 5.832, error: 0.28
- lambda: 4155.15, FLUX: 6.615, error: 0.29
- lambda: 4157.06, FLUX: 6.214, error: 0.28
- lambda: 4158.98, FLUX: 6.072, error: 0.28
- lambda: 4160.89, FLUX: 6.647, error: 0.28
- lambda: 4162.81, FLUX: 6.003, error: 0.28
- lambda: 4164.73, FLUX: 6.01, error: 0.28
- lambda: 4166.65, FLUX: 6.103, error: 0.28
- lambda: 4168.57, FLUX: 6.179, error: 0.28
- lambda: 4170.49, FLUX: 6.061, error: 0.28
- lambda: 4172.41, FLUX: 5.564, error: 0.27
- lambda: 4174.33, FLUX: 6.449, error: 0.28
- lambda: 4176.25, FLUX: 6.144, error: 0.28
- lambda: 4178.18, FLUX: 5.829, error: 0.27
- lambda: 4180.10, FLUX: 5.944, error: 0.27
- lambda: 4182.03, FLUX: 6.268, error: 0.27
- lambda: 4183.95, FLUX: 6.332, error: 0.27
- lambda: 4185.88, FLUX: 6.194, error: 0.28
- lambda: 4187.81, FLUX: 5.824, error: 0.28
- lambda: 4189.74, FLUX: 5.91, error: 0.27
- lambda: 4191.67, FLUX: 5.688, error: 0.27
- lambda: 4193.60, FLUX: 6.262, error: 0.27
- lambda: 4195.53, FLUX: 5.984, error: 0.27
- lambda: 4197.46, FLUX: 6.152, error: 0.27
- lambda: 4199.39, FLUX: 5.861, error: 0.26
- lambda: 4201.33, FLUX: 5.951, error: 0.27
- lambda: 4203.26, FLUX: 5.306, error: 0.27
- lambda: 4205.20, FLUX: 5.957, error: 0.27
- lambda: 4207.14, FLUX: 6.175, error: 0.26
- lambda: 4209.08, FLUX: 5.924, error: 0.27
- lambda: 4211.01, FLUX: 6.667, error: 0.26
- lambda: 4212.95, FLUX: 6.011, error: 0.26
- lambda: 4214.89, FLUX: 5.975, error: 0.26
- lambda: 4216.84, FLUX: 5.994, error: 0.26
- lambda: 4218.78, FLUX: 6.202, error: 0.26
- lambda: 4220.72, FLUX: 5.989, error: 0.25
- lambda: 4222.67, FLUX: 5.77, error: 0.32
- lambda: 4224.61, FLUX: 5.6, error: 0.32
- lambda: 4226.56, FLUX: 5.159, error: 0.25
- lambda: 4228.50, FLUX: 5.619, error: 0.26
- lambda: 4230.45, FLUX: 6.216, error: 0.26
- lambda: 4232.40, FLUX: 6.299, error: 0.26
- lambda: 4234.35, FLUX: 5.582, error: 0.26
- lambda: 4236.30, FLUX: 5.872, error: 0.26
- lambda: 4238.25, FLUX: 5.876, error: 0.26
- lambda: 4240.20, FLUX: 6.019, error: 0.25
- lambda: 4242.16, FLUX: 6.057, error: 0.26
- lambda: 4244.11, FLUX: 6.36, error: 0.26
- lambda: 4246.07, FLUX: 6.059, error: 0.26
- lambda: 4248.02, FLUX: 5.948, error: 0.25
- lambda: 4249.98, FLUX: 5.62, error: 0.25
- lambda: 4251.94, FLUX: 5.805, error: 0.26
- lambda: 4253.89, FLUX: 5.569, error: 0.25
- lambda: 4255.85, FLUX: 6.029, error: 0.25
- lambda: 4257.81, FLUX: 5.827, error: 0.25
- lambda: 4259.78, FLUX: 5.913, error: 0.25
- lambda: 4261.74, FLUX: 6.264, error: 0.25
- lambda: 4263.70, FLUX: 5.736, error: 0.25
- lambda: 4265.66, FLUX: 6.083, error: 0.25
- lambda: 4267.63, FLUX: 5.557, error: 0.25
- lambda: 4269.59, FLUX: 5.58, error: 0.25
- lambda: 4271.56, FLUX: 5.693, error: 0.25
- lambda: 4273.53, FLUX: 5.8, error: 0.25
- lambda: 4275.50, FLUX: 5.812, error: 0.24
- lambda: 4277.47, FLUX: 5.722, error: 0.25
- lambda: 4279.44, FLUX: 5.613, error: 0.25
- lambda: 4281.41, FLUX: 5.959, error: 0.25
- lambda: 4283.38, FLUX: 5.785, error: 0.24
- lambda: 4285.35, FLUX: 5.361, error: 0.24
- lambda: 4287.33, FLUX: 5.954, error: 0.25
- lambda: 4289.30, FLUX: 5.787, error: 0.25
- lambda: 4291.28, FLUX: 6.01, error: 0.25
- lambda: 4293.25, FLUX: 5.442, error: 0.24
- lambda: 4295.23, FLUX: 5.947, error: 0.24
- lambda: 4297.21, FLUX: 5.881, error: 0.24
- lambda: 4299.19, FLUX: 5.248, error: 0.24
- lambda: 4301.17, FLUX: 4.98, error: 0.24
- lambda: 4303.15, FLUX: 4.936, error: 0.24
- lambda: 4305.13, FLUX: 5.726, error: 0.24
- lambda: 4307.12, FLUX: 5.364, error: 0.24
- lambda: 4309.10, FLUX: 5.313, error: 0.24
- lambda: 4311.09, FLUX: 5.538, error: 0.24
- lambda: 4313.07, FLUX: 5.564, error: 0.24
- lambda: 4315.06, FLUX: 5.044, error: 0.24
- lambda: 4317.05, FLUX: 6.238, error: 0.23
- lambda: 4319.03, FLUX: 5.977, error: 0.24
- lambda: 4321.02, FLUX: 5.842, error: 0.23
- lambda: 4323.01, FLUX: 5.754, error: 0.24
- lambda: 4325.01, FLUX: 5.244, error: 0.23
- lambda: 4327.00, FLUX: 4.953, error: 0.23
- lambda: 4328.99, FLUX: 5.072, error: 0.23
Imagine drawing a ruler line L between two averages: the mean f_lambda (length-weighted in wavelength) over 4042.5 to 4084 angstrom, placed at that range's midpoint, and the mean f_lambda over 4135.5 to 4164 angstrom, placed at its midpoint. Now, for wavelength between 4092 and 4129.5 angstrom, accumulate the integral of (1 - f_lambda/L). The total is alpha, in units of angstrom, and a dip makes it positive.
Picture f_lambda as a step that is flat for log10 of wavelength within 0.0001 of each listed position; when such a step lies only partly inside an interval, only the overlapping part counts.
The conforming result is 2.5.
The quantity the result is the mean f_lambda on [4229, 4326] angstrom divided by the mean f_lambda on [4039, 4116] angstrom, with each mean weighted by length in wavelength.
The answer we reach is 0.9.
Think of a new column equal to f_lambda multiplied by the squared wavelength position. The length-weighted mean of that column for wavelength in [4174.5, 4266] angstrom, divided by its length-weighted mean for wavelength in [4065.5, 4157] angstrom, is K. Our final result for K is 1.04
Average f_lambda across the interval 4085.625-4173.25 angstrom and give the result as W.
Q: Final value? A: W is 5.95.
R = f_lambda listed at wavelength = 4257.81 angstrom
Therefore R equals 5.827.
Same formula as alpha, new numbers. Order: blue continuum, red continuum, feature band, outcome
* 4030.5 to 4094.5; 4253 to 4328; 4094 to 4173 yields 1.4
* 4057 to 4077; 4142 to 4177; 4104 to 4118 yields 1.8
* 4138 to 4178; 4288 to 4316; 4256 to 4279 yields -0.7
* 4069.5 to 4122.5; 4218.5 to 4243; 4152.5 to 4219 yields -2.0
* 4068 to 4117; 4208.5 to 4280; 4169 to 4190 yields -0.5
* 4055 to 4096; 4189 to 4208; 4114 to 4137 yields 0.3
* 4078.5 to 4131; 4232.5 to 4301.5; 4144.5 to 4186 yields -1.8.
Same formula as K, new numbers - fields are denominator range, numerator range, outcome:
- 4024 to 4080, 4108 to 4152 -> 0.96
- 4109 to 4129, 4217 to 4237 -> 1.05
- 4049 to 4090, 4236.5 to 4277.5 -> 1.03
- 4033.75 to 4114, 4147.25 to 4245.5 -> 1.03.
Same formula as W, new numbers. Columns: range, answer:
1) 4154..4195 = 6.11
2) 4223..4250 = 5.88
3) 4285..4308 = 5.56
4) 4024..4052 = 6.52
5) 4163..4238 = 5.97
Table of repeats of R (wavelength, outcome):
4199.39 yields 5.861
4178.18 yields 5.829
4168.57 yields 6.179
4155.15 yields 6.615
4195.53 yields 5.984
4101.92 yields 11.61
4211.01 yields 6.667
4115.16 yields 5.834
